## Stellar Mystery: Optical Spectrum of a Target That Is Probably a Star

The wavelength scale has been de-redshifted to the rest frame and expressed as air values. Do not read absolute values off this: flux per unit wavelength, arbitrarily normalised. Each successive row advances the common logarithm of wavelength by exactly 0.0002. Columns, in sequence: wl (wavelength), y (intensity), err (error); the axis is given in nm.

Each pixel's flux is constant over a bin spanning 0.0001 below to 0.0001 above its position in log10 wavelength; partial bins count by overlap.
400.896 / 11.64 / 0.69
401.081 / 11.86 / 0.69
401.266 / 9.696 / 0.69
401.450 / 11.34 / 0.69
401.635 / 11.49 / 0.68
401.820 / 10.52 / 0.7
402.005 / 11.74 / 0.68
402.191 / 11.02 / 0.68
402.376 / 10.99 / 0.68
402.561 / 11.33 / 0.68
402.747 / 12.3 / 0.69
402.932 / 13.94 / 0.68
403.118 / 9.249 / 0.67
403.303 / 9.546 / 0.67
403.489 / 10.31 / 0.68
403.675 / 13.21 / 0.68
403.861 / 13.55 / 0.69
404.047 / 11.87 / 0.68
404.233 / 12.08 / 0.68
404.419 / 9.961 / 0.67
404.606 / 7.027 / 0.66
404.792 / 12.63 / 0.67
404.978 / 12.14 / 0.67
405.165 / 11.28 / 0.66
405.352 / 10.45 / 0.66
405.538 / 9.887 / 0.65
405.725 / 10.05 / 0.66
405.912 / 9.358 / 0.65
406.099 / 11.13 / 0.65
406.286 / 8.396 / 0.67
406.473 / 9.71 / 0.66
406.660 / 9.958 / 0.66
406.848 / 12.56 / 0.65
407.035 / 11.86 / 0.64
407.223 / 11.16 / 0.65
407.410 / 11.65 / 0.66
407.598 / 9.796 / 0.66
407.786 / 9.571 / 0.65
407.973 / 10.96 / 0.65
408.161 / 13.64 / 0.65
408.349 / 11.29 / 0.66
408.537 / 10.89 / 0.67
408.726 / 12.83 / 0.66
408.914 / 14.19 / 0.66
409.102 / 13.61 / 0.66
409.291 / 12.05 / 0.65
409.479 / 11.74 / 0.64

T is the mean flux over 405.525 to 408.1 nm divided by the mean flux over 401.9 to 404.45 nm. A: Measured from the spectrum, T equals 0.9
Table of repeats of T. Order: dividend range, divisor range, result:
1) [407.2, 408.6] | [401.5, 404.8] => 0.99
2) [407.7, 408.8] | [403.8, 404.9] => 1.03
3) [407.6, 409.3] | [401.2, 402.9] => 1.06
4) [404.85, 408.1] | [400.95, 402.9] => 0.94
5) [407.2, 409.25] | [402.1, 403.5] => 1.06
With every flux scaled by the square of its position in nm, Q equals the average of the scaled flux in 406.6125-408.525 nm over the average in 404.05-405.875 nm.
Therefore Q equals 1.07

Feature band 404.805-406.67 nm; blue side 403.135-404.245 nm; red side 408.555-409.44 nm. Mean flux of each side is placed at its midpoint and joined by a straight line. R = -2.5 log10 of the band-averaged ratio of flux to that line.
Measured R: 0.17 mag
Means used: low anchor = 11.6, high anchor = 12.9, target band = 10.4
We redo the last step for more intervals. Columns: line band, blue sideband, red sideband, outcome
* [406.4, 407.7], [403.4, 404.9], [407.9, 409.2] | 0.108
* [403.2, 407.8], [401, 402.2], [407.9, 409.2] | 0.105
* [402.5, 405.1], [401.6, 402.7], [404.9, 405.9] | -0.044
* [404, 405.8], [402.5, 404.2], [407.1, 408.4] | 0.079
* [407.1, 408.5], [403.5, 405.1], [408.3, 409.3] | 0.108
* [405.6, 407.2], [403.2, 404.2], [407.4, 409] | 0.124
